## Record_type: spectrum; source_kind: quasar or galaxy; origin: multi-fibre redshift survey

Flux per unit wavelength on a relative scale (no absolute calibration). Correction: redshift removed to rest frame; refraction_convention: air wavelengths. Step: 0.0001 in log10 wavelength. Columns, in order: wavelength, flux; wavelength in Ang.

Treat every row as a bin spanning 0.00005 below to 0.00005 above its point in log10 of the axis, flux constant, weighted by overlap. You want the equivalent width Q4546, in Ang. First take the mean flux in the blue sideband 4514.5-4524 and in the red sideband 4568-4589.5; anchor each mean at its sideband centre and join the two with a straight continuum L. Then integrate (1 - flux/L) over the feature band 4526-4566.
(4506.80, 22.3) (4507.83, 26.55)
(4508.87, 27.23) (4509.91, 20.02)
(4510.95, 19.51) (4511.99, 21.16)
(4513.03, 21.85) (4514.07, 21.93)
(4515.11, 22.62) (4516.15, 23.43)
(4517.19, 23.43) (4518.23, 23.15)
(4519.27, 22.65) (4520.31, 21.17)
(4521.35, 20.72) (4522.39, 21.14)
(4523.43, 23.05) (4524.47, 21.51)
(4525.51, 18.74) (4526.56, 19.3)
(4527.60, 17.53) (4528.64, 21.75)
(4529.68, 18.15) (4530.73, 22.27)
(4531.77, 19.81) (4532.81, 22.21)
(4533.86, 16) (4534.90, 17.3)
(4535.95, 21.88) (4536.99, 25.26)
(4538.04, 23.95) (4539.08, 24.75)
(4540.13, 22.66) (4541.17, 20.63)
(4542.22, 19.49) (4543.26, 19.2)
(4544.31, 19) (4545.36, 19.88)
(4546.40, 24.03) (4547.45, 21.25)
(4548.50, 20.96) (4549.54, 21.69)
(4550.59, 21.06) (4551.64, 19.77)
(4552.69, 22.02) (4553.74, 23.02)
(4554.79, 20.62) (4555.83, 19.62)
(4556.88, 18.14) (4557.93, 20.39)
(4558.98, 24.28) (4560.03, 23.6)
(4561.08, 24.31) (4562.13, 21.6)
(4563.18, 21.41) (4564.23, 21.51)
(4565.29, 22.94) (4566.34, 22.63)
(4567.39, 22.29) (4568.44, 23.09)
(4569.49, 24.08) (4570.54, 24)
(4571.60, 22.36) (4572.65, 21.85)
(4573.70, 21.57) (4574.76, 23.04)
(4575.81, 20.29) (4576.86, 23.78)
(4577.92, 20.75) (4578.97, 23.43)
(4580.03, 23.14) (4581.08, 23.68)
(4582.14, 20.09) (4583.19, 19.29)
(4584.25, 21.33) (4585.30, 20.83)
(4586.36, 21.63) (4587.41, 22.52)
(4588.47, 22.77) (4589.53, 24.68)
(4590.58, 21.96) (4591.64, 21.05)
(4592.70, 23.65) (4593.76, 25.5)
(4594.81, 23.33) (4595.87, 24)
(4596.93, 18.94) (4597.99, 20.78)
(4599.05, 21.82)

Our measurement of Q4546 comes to 2.1 Ang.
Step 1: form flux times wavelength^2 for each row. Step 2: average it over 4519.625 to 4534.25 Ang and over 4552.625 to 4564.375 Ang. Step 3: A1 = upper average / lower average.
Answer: 1.08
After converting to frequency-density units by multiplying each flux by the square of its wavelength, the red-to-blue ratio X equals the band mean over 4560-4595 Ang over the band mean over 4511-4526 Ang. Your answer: 1.06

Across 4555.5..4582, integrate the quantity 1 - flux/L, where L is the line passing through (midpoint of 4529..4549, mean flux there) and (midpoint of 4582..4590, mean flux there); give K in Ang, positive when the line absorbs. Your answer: -1.1 Ang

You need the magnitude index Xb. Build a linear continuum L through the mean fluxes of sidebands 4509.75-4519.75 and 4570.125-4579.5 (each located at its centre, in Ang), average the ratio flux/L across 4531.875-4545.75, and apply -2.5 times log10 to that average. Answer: 0.06 mag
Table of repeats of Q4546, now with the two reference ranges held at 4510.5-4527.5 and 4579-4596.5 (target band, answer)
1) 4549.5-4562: 0.27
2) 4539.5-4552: 0.59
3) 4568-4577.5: -0.17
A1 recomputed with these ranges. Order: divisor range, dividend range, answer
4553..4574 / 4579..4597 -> 1.02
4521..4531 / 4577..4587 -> 1.09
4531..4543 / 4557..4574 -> 1.07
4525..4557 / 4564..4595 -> 1.10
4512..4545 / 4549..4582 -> 1.06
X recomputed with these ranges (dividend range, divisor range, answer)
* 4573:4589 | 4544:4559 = 1.06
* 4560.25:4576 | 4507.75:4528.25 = 1.06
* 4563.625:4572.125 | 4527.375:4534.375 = 1.17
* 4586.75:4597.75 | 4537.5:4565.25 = 1.08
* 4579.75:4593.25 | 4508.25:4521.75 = 1.02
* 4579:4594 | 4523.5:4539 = 1.11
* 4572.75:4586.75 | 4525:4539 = 1.09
